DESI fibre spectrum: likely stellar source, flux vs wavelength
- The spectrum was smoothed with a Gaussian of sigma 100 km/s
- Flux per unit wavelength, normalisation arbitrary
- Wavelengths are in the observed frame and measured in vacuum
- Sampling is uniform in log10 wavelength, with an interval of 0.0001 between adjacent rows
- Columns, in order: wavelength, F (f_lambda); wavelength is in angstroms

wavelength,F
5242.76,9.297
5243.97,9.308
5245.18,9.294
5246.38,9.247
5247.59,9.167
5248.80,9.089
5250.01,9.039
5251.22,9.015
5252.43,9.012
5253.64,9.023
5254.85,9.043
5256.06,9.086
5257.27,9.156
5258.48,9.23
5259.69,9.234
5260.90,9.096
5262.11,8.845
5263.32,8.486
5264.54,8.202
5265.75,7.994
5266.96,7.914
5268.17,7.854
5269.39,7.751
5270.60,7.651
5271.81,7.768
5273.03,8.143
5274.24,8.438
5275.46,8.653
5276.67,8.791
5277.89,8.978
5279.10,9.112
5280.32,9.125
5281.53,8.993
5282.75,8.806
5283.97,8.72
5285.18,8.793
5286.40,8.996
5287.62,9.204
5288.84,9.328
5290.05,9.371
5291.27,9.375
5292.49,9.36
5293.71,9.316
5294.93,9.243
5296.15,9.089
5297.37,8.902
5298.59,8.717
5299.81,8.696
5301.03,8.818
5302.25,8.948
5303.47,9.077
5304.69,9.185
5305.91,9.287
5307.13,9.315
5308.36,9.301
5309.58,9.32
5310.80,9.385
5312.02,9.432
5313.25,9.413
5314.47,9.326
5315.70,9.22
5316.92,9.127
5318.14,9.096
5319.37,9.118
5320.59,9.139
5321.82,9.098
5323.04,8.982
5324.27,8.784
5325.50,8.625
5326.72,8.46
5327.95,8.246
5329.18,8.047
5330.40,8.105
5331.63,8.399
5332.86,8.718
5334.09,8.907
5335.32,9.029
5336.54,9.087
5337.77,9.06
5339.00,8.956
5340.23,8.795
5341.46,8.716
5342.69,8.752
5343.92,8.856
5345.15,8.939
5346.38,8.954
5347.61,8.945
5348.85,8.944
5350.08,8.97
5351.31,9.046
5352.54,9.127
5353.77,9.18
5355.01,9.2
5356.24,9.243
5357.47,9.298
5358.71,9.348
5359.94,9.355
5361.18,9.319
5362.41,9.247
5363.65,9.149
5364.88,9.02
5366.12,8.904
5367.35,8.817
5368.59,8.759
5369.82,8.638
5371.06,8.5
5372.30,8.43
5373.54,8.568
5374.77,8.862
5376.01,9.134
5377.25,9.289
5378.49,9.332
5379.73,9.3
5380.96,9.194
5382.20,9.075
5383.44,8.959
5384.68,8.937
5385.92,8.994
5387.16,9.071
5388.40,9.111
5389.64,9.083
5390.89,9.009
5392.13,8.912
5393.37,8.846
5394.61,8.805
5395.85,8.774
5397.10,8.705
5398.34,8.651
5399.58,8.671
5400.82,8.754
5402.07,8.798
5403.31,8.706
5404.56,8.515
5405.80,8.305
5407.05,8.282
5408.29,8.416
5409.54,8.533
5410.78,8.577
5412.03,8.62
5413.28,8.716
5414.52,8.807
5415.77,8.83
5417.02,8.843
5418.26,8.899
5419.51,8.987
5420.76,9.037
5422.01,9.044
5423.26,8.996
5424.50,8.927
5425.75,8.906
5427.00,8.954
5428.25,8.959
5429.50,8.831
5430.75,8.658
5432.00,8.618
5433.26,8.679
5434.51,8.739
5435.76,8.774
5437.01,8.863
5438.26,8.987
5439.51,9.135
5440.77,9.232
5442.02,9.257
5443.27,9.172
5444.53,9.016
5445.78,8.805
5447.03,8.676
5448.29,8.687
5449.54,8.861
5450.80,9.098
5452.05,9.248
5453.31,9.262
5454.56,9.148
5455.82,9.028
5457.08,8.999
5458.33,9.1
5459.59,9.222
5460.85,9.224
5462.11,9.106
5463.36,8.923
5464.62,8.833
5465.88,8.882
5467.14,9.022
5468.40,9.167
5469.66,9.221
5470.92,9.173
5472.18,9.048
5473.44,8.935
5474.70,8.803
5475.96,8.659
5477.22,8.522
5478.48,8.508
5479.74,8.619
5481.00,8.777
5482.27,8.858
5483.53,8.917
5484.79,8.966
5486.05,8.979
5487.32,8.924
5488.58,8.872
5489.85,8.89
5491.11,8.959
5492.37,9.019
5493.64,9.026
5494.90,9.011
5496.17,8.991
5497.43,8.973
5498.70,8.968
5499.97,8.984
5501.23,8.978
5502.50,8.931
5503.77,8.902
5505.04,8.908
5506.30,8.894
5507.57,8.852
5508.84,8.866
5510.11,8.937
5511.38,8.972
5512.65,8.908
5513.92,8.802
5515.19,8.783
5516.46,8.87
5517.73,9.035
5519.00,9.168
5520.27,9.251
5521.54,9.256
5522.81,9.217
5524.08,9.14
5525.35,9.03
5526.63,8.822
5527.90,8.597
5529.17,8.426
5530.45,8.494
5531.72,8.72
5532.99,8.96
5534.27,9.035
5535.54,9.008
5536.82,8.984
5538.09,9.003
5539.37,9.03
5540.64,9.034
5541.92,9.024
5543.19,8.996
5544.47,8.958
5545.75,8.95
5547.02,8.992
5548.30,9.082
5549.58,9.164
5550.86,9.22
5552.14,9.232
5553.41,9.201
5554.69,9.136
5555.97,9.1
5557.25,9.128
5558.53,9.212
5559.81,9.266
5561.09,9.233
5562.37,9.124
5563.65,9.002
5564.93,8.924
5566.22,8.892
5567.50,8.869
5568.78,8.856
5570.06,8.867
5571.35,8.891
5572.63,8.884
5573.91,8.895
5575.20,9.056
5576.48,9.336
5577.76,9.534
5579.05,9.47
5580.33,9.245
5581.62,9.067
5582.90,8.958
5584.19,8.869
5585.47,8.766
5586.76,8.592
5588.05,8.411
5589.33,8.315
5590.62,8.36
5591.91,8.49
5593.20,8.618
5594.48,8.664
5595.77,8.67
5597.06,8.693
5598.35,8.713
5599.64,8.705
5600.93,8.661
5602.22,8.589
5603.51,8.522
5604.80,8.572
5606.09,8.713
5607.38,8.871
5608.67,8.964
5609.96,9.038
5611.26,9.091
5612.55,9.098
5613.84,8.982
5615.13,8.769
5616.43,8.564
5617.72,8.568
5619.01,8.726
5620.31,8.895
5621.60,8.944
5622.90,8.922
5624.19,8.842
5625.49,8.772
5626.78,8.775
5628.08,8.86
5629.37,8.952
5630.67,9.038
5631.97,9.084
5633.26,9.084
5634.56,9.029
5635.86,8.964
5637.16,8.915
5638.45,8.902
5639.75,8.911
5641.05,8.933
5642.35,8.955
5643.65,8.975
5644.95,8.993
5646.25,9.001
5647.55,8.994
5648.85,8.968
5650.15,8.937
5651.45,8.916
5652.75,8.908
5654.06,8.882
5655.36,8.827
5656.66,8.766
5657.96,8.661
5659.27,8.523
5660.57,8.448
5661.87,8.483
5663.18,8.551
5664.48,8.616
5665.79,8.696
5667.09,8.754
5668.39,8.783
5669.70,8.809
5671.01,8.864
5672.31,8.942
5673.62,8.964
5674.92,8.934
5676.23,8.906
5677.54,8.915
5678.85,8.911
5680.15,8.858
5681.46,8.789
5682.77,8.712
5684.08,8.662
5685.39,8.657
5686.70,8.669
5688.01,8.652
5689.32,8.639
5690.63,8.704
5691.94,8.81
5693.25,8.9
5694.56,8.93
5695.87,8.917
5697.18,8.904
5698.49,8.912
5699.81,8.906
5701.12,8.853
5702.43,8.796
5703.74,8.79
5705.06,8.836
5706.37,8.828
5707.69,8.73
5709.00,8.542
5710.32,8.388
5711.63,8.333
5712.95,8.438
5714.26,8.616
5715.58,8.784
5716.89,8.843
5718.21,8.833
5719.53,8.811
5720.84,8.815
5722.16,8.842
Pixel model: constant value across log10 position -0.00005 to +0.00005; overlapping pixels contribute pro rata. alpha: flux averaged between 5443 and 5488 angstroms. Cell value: 8.95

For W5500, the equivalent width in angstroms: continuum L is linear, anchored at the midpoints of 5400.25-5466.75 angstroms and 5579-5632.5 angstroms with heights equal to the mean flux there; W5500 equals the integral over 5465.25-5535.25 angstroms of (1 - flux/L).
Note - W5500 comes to -0.6 angstroms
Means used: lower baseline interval 8.88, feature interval 8.92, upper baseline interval 8.79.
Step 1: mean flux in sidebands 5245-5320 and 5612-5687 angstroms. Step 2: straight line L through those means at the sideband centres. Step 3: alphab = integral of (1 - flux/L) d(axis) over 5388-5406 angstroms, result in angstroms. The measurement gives 0.24 angstroms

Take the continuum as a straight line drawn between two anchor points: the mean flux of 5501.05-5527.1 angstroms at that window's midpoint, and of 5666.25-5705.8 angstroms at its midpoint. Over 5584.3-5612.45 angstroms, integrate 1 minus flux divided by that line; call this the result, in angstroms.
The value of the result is 0.7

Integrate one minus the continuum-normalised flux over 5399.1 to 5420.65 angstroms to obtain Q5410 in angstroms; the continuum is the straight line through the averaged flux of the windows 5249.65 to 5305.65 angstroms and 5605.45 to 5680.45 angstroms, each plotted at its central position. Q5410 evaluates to 0.40 angstroms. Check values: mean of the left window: 8.82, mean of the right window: 8.86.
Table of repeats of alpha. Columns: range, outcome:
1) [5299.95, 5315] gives 9.22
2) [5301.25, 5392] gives 8.99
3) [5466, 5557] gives 8.95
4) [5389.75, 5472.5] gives 8.89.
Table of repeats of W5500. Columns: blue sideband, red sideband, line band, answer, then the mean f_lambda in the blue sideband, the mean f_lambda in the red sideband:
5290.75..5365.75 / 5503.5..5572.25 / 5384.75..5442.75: 1.2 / 9.02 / 8.99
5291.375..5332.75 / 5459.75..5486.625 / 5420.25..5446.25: 0.0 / 8.99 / 8.92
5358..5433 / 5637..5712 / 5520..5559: -0.8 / 8.87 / 8.8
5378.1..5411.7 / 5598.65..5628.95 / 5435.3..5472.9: -1.0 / 8.82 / 8.8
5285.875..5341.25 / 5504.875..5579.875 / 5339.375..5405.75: 0.4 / 9.01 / 9.01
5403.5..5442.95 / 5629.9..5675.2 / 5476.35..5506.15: -0.2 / 8.81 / 8.86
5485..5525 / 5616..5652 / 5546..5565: -0.4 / 8.98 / 8.91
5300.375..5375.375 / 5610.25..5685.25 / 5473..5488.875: 0.2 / 8.97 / 8.85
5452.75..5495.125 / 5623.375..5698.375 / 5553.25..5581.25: -0.6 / 8.96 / 8.84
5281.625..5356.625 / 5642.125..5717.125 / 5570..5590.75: -0.2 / 8.99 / 8.78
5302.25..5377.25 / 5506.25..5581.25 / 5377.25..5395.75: -0.1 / 8.97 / 9.01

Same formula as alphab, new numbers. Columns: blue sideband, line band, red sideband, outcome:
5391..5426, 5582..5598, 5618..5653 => 0.5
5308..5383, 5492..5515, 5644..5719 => -0.1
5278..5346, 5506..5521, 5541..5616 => 0.0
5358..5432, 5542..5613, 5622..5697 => -0.6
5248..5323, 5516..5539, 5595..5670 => -0.2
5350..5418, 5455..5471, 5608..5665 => -0.3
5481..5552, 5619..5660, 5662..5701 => -0.3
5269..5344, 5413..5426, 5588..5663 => -0.1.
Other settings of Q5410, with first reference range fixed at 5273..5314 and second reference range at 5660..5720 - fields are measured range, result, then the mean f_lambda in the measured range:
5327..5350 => 0.7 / 8.75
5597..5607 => 0.2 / 8.65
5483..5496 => -0.1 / 8.96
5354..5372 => -0.1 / 9.04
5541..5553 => -0.3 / 9.07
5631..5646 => -0.3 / 8.98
